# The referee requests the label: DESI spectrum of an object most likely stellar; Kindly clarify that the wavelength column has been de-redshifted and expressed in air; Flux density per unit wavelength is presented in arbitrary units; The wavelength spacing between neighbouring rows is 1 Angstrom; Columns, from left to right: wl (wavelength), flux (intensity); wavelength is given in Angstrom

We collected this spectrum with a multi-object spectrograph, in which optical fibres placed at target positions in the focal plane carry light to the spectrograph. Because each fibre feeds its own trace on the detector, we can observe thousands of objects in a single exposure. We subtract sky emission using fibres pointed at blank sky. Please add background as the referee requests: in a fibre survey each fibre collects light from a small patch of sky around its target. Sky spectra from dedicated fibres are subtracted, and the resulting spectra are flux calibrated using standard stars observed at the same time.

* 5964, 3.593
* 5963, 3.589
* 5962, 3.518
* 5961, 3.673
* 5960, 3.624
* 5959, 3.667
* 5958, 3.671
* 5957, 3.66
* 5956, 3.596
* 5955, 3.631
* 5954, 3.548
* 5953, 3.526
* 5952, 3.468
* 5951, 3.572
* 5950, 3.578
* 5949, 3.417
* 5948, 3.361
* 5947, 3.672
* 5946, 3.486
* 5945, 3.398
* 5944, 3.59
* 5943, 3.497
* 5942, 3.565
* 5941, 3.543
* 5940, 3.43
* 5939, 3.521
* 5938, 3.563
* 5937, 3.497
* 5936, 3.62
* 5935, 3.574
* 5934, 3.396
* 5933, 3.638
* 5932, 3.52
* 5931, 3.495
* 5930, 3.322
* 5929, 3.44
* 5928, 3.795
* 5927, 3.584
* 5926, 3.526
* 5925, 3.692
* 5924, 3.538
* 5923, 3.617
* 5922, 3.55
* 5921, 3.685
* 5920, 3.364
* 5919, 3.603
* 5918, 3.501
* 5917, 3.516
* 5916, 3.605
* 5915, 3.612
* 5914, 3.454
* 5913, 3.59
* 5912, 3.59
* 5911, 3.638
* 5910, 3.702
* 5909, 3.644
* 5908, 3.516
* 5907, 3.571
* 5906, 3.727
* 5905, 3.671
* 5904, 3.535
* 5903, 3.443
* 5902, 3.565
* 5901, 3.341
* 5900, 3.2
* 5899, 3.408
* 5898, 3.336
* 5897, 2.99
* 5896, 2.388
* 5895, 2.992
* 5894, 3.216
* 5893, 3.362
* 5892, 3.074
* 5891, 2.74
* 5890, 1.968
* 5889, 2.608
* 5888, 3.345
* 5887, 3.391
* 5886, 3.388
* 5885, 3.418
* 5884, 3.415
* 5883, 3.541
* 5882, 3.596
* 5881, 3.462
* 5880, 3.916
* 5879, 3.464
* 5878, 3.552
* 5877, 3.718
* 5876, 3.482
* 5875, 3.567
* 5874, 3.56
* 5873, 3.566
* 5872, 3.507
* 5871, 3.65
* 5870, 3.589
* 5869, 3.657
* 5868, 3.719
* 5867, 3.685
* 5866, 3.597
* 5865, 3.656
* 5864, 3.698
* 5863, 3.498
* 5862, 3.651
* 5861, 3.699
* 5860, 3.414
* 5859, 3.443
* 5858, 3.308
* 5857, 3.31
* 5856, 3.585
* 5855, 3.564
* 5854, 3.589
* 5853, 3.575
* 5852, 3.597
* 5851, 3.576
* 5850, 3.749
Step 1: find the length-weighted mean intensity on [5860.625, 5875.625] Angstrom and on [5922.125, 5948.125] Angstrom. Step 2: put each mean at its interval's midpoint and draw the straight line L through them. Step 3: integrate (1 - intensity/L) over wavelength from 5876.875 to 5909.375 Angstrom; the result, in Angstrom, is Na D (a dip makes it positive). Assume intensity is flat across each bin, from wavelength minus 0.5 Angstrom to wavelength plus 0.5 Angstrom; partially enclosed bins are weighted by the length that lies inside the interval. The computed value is 2.5 Angstrom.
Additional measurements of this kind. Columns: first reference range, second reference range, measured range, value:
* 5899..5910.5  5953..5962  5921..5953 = 0.5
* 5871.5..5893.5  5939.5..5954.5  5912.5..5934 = -0.6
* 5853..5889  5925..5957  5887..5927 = 1.8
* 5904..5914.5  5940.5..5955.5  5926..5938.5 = 0.1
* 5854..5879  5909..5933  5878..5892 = 1.2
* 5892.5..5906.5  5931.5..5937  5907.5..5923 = -0.7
